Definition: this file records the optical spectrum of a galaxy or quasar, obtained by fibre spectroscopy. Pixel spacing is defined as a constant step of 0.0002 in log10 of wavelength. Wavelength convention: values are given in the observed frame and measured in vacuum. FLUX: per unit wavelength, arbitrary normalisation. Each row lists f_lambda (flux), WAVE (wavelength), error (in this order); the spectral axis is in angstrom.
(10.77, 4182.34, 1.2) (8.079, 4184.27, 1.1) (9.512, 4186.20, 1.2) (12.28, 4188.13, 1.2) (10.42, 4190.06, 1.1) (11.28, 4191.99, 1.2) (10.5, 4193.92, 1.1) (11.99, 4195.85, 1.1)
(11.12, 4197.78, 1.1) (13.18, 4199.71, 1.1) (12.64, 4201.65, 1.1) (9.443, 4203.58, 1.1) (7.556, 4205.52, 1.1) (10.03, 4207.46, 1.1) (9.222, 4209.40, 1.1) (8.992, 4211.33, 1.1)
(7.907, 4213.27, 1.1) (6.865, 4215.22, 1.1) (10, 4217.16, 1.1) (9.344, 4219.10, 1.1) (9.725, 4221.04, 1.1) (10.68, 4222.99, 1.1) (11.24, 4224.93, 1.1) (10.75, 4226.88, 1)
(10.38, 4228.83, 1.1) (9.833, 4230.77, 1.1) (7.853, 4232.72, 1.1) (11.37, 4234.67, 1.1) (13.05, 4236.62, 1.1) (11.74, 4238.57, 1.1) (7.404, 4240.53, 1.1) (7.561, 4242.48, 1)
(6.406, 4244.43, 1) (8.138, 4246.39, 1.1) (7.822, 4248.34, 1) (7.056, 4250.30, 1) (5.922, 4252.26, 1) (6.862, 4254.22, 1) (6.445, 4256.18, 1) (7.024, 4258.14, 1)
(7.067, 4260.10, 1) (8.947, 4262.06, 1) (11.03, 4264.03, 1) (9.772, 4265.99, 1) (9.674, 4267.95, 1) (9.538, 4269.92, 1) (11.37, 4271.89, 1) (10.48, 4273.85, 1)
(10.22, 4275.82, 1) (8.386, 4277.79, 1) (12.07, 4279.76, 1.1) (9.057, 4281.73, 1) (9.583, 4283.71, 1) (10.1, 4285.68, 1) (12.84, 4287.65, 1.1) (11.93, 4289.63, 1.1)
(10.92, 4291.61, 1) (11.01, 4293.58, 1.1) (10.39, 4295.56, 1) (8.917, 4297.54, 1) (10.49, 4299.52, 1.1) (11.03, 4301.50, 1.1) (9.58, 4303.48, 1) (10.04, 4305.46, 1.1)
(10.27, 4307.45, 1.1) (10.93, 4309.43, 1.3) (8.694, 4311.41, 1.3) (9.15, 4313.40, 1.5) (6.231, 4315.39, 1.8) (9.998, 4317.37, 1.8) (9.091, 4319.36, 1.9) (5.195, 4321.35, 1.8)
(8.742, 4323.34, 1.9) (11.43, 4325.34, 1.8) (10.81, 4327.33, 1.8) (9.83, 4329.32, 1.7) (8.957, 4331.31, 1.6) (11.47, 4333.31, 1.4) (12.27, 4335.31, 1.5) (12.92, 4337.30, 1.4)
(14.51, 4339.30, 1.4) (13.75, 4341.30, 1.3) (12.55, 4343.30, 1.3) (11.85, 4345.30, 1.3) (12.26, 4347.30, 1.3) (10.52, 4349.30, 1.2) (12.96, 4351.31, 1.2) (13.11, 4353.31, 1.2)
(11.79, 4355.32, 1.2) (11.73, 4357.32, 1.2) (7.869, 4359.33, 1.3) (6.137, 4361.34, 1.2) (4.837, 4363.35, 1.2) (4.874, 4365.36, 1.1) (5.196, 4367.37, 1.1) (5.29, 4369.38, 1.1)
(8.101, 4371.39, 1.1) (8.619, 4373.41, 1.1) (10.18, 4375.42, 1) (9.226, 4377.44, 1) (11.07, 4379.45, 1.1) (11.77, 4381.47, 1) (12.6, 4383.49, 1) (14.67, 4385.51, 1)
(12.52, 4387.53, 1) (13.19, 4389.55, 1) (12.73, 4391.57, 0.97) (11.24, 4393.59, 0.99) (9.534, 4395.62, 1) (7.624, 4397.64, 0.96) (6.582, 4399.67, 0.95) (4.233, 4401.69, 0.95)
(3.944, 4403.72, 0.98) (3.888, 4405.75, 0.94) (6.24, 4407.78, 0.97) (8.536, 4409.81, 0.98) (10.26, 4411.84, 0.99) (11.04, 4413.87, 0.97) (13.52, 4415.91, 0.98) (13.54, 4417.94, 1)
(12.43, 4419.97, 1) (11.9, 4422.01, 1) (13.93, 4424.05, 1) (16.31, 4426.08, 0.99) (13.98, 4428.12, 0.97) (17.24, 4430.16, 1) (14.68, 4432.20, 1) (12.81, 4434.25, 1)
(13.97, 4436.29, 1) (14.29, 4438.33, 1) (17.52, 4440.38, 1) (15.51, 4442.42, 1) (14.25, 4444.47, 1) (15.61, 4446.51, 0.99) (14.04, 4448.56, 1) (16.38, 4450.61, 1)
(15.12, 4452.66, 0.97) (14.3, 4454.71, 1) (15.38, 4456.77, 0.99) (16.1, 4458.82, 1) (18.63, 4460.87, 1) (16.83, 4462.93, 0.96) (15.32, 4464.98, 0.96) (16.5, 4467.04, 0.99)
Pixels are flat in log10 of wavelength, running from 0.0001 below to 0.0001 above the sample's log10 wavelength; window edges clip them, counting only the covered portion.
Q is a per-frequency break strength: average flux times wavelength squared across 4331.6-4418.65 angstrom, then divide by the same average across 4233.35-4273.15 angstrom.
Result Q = 1.21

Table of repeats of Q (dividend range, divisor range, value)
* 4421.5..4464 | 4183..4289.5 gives 1.74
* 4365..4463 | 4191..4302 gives 1.33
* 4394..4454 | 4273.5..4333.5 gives 1.29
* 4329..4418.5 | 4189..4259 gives 1.14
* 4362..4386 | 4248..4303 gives 0.96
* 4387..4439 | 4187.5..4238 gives 1.19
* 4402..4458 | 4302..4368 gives 1.35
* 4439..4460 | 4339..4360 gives 1.34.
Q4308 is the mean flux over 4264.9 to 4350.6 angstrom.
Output 10.4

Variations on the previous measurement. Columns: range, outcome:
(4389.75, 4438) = 11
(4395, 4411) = 6.29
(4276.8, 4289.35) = 10.4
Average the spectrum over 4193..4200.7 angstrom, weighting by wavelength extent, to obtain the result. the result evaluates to 11.7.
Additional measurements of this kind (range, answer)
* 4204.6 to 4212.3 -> 8.96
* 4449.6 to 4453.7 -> 15.7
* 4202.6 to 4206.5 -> 8.52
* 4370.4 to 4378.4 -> 9.03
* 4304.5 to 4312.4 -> 9.99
